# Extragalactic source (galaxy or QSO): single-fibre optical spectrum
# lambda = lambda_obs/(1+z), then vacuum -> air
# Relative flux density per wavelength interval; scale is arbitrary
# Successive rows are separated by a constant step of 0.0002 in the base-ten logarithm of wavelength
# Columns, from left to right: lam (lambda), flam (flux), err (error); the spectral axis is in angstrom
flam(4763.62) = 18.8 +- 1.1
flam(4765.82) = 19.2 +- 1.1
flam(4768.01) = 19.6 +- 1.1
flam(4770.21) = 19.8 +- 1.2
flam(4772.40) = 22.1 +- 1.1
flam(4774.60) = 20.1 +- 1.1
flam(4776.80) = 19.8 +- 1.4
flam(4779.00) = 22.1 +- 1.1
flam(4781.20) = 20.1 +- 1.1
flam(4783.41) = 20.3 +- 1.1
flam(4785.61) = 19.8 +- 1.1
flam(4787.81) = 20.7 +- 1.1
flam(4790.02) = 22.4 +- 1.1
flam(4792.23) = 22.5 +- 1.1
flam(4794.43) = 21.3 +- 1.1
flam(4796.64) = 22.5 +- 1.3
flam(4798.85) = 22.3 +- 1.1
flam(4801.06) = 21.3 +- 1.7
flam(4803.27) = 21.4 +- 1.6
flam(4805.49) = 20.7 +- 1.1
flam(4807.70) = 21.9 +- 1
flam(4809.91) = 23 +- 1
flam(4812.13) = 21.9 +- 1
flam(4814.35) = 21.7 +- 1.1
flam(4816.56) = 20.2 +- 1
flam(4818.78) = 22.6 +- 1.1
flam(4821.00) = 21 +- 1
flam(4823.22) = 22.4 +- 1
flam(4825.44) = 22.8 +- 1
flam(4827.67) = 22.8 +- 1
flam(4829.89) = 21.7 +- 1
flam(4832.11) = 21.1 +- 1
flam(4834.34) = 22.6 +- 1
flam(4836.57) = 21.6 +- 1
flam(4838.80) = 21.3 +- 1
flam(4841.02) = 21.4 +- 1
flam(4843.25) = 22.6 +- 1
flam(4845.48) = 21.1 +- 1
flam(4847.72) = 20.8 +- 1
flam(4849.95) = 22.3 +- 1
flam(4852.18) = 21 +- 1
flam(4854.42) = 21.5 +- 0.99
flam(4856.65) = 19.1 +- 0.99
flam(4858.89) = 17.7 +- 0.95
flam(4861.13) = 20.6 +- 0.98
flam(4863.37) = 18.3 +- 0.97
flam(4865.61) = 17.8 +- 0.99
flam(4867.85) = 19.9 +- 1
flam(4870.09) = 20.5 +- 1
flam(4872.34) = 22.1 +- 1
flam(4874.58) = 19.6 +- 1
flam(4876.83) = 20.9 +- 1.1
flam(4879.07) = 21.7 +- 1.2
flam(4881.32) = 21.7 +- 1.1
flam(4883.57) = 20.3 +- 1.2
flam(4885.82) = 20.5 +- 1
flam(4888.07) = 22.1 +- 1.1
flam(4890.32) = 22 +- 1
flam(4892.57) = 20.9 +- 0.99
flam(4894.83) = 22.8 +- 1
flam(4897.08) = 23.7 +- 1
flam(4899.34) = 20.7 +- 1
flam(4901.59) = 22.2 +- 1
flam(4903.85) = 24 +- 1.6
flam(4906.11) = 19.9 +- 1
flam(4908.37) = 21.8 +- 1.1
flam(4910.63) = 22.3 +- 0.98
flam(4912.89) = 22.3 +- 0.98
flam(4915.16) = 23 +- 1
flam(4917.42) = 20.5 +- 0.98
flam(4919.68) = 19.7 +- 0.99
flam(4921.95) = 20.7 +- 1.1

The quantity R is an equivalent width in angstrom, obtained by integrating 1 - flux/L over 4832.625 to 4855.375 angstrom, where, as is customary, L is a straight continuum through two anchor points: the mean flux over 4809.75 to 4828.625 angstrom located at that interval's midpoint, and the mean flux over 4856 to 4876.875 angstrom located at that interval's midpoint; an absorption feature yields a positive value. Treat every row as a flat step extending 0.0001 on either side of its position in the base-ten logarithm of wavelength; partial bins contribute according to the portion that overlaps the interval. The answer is -1.0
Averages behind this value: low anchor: 22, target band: 21.6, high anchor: 19.6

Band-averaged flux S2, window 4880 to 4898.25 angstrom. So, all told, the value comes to 21.7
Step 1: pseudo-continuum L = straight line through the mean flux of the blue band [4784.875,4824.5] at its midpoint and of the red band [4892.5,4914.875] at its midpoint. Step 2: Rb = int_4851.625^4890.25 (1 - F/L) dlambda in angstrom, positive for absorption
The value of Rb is 2.88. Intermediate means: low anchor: 21.7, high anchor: 22.1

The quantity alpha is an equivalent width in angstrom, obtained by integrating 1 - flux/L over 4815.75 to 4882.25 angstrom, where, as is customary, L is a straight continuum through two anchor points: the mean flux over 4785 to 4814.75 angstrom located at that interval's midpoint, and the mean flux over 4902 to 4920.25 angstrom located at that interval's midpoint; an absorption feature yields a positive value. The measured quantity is 2.2 angstrom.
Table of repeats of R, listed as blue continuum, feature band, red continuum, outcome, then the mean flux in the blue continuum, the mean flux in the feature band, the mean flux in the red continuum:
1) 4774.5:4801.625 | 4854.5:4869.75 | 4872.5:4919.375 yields 1.7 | 21.2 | 19.2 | 21.6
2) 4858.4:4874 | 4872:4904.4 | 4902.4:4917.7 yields -1.2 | 19.6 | 21.6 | 22.1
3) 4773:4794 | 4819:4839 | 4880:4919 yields -0.7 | 20.9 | 22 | 21.8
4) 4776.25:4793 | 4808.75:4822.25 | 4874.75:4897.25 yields -0.4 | 21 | 21.7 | 21.5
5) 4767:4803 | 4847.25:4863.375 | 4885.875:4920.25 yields 0.9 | 21.1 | 20.3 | 21.9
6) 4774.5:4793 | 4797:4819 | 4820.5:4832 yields -0.1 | 20.9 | 21.7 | 22.1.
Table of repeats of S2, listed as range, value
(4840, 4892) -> 20.7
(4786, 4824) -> 21.7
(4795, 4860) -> 21.5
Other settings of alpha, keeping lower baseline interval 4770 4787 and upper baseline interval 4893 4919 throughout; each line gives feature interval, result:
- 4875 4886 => 0.39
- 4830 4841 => -0.21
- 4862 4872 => 1.02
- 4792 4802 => -0.56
